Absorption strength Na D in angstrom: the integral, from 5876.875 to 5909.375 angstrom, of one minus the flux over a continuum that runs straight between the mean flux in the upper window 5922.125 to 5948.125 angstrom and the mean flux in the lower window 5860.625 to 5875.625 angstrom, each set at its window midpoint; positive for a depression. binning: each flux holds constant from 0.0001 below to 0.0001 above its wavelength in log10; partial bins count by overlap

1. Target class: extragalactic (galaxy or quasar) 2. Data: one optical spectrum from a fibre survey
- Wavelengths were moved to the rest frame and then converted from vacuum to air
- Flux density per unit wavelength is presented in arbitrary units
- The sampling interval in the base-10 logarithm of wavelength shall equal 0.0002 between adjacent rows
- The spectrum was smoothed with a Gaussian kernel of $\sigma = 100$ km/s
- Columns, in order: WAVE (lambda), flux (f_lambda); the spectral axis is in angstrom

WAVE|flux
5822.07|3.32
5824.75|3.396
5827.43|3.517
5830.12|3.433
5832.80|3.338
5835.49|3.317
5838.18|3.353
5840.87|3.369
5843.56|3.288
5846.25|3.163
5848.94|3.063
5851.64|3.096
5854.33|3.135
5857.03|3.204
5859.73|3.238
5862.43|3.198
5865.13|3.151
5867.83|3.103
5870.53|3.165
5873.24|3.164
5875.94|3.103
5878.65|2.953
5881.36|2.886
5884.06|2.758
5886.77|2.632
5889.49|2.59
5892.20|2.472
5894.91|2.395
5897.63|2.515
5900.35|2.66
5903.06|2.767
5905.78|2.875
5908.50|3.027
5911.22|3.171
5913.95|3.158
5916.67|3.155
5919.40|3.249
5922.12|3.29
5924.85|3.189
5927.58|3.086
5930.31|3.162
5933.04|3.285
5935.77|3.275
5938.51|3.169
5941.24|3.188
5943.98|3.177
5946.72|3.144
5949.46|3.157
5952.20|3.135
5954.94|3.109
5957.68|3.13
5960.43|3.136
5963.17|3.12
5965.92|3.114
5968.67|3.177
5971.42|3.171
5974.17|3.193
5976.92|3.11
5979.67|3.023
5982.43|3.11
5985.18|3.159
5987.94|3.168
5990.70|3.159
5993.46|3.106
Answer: 4.7 angstrom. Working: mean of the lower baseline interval 3.16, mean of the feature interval 2.71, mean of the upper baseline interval 3.19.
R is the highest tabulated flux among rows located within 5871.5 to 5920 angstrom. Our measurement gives 3.249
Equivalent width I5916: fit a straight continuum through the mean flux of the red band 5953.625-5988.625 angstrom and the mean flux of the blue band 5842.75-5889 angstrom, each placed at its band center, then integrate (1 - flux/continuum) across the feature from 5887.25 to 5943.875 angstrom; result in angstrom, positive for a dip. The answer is 2.1 angstrom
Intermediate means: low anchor 3.06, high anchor 3.13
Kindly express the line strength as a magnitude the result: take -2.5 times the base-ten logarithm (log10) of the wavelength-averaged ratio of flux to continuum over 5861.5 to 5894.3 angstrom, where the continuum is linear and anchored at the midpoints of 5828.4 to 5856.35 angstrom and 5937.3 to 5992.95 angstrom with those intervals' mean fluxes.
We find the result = 0.11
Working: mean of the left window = 3.26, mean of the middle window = 2.92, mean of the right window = 3.14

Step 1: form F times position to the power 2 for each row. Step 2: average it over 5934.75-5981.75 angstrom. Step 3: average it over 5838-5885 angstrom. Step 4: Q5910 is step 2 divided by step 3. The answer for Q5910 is 1.0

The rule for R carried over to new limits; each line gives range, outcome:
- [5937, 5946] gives 3.188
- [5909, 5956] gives 3.29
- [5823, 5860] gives 3.517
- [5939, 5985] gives 3.193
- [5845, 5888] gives 3.238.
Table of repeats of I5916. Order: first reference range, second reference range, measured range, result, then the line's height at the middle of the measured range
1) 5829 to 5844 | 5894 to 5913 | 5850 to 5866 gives 0.01 angstrom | 3.17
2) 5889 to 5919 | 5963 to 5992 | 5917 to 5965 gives -3.19 angstrom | 2.98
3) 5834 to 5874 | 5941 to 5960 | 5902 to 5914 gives 0.68 angstrom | 3.17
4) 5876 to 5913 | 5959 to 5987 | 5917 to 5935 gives -1.85 angstrom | 2.91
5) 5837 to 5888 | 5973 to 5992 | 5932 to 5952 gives -0.46 angstrom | 3.12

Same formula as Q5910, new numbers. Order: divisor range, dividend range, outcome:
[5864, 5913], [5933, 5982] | 1.13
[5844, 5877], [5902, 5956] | 1.02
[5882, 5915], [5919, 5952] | 1.18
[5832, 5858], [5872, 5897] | 0.87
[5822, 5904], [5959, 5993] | 1.07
